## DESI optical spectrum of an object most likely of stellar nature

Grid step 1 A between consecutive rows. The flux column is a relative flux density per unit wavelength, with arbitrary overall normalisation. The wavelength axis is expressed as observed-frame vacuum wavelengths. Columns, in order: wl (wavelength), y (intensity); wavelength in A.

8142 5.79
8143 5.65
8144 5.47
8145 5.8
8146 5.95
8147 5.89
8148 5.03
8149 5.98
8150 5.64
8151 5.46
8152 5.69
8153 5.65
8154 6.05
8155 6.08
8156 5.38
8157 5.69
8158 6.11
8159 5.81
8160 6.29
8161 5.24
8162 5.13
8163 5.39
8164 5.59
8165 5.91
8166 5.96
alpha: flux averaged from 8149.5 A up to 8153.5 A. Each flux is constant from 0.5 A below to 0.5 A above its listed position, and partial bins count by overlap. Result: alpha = 5.61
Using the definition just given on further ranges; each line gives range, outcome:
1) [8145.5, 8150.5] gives 5.7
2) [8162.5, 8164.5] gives 5.49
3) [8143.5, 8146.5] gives 5.74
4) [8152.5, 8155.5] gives 5.93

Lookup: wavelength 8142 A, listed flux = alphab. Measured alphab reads 5.79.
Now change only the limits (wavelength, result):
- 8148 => 5.03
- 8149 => 5.98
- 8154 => 6.05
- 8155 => 6.08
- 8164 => 5.59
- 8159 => 5.81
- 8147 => 5.89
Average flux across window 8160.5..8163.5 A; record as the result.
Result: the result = 5.25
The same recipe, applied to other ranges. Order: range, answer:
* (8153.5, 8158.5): 5.86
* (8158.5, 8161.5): 5.78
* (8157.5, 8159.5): 5.96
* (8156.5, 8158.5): 5.9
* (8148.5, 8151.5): 5.69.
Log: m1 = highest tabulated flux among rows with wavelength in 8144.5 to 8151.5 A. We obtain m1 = 5.98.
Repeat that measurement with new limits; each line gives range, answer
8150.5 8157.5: 6.08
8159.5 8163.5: 6.29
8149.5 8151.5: 5.64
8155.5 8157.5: 5.69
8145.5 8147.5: 5.95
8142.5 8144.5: 5.65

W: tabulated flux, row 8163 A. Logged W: 5.39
